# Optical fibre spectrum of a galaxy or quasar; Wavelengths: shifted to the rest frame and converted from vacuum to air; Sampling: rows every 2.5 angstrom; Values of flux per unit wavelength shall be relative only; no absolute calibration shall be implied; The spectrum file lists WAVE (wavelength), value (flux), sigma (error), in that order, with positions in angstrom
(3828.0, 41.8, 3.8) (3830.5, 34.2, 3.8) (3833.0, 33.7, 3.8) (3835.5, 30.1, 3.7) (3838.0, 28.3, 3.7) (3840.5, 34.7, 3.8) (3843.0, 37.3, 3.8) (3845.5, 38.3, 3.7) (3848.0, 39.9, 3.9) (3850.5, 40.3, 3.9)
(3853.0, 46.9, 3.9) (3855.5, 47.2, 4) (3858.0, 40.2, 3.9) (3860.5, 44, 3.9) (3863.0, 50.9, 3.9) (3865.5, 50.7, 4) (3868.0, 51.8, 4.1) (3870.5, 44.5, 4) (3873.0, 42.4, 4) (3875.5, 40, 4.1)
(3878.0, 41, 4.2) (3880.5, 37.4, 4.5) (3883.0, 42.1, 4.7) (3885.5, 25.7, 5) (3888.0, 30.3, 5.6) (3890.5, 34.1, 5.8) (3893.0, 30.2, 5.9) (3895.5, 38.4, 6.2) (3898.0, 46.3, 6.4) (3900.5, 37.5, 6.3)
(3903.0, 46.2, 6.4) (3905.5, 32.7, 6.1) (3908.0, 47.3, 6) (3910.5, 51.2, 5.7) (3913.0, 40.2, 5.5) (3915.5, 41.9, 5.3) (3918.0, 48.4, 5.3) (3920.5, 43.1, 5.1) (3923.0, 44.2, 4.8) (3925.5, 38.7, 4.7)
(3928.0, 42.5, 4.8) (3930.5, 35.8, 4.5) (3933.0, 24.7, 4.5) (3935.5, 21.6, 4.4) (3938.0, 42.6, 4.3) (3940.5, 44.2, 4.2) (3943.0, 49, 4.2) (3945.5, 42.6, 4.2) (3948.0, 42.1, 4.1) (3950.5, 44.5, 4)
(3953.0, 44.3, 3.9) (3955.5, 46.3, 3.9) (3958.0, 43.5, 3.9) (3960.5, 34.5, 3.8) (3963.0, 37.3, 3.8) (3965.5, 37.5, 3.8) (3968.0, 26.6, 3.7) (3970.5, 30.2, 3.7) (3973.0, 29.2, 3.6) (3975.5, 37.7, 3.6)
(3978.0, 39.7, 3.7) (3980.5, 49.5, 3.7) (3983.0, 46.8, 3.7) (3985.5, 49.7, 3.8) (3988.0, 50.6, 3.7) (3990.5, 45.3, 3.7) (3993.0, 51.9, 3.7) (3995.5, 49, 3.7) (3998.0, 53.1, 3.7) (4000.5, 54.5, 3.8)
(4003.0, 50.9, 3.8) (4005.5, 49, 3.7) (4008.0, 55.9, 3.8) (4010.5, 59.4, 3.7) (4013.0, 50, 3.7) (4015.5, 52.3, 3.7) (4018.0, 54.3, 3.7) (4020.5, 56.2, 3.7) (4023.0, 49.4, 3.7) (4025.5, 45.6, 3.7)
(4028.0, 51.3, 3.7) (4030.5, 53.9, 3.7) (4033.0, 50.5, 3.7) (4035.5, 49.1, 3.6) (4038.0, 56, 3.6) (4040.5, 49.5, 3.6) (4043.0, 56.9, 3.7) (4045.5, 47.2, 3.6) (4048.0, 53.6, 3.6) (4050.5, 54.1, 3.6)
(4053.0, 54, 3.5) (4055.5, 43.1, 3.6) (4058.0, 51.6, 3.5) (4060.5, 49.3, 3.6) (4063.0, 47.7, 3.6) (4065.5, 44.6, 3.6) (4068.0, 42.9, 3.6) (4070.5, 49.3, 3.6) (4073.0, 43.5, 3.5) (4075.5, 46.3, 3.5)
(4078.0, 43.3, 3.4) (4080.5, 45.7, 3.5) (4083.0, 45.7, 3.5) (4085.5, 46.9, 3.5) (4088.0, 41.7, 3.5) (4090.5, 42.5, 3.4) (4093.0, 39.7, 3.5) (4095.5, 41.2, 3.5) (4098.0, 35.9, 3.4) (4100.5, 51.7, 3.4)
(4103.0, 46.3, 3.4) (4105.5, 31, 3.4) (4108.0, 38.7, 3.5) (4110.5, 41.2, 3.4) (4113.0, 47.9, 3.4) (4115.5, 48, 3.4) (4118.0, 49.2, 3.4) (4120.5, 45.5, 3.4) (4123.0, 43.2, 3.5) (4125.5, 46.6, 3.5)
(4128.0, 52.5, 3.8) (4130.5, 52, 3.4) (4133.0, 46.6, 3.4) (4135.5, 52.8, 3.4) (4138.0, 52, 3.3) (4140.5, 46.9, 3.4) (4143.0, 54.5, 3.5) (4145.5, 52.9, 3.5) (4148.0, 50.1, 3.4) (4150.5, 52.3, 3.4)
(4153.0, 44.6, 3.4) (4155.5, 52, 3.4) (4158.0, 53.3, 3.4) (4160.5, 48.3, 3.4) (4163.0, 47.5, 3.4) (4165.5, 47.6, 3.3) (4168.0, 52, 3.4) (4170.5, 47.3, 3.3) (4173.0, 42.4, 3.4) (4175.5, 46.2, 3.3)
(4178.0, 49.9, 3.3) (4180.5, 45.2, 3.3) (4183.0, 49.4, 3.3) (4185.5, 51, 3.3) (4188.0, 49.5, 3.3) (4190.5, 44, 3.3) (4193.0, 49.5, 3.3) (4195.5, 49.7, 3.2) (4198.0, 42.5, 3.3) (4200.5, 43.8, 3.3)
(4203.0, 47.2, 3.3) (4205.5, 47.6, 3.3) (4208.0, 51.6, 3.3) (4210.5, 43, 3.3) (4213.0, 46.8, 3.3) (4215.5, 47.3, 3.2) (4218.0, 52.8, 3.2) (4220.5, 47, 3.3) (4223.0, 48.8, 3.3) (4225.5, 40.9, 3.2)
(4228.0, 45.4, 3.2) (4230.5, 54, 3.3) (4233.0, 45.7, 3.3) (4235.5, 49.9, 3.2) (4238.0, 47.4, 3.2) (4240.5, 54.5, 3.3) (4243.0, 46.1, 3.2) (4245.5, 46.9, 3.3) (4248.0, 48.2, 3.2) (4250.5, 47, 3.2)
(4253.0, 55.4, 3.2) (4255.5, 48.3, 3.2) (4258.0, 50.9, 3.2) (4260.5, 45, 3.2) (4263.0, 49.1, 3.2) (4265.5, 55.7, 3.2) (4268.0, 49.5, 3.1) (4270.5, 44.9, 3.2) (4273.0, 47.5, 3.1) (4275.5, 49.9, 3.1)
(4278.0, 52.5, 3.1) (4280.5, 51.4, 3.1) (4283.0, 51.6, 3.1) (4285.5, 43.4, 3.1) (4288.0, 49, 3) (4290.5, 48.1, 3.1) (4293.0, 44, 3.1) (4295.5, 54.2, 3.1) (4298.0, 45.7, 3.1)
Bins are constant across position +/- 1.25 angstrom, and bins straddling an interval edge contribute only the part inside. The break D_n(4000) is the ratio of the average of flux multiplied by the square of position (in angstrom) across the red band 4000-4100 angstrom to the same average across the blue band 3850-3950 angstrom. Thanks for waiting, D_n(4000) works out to 1.28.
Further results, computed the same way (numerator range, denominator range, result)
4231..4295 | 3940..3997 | 1.34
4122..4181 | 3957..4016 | 1.18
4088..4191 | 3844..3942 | 1.31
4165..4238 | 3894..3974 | 1.36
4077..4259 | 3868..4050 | 1.19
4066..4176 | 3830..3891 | 1.34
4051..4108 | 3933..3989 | 1.18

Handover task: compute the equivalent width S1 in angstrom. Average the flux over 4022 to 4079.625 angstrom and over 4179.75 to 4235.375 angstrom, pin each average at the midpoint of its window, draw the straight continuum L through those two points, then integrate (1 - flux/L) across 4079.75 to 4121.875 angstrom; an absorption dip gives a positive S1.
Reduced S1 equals 4.5 angstrom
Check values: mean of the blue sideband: 49.2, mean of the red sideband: 47.5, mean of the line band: 43.4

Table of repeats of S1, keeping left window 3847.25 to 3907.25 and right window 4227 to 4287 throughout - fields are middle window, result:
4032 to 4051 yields -3.2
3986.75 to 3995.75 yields -1.2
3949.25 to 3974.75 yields 3.2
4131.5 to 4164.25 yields -2.4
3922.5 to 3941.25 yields 2.6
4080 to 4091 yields 0.2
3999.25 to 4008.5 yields -1.8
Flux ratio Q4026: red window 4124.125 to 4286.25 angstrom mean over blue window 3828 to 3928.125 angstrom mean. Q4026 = 1.21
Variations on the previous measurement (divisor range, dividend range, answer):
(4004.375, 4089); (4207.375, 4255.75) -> 0.97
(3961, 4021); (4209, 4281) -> 1.05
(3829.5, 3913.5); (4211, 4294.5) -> 1.22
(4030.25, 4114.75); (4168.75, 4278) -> 1.03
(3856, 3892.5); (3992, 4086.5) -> 1.23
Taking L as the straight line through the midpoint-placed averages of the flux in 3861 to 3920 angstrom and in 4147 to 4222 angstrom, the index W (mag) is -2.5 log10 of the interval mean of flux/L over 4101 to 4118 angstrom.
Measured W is 0.08 mag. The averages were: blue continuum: 41.4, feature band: 43.1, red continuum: 48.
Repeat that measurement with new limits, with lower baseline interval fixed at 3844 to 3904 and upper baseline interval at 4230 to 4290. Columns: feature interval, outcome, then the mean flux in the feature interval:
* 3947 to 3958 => -0.038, 44.3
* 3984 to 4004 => -0.161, 50.6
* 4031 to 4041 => -0.161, 51.6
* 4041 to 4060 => -0.148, 51.3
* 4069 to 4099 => 0.048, 43.5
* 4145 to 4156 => -0.071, 50.1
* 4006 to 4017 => -0.224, 54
